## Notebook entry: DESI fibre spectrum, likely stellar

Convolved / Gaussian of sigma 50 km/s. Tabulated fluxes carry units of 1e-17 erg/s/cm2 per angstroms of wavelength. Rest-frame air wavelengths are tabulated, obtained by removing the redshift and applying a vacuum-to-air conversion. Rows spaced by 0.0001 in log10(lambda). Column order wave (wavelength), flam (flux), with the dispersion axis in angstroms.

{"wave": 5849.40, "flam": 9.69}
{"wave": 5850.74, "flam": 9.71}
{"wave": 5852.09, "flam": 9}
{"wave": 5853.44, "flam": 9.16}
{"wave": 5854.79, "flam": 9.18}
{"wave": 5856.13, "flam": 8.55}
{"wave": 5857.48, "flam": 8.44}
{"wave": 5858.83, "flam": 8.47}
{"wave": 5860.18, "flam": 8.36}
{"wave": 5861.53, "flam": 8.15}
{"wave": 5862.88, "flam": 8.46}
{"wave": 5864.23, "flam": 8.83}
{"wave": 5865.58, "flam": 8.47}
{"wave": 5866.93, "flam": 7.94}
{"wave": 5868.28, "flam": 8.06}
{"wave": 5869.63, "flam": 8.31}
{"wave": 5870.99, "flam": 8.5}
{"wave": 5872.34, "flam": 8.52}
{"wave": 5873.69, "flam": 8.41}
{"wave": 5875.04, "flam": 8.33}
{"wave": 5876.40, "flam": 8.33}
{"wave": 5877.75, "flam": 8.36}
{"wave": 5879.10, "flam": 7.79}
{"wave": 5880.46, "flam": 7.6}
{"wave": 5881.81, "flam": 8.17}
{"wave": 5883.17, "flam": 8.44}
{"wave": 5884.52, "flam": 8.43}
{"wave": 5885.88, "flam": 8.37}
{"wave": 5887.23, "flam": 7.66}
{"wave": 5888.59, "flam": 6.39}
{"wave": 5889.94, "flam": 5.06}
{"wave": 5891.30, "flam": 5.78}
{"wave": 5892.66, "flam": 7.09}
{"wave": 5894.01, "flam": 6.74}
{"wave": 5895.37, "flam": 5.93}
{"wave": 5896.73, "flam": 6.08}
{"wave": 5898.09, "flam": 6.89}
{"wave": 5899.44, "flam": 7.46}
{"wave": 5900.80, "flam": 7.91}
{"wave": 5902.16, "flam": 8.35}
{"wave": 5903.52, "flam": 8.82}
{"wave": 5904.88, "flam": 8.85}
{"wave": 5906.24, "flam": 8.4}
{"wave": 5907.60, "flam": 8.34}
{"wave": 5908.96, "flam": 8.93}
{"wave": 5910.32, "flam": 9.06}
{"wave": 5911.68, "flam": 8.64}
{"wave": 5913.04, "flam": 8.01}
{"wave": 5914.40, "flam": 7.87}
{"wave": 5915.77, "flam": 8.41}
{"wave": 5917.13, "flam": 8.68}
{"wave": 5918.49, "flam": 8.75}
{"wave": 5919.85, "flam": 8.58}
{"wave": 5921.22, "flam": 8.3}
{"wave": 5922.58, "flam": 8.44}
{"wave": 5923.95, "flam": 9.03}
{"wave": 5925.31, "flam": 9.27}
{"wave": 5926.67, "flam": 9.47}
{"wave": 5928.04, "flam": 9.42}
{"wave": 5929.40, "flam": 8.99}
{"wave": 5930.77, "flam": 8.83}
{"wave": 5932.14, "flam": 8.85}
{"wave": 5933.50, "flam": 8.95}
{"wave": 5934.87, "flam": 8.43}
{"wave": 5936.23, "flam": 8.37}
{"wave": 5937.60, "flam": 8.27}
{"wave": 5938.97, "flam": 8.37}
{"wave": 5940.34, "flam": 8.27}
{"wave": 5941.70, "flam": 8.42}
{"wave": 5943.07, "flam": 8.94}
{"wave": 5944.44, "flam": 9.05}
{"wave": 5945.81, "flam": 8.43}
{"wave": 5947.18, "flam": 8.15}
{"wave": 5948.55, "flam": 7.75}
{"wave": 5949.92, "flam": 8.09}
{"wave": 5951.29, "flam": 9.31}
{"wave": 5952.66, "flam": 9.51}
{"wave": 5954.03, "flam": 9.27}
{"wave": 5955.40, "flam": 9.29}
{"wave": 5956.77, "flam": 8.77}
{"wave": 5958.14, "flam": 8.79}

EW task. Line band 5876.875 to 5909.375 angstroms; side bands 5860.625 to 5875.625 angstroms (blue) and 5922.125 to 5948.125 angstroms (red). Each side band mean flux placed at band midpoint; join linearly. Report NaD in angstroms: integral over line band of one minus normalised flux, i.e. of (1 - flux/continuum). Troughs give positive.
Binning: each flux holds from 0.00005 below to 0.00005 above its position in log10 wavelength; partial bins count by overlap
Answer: 3.6 angstroms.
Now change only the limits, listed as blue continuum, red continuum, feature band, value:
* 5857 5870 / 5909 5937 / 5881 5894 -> 1.92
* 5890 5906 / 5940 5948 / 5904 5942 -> -3.51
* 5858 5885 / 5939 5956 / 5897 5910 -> 0.45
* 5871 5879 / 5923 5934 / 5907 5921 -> 0.58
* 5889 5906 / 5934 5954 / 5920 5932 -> -1.43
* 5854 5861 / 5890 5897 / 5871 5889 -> -2.51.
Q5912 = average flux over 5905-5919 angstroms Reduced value 8.52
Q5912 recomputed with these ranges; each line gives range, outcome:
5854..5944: 8.21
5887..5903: 6.77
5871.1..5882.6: 8.21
